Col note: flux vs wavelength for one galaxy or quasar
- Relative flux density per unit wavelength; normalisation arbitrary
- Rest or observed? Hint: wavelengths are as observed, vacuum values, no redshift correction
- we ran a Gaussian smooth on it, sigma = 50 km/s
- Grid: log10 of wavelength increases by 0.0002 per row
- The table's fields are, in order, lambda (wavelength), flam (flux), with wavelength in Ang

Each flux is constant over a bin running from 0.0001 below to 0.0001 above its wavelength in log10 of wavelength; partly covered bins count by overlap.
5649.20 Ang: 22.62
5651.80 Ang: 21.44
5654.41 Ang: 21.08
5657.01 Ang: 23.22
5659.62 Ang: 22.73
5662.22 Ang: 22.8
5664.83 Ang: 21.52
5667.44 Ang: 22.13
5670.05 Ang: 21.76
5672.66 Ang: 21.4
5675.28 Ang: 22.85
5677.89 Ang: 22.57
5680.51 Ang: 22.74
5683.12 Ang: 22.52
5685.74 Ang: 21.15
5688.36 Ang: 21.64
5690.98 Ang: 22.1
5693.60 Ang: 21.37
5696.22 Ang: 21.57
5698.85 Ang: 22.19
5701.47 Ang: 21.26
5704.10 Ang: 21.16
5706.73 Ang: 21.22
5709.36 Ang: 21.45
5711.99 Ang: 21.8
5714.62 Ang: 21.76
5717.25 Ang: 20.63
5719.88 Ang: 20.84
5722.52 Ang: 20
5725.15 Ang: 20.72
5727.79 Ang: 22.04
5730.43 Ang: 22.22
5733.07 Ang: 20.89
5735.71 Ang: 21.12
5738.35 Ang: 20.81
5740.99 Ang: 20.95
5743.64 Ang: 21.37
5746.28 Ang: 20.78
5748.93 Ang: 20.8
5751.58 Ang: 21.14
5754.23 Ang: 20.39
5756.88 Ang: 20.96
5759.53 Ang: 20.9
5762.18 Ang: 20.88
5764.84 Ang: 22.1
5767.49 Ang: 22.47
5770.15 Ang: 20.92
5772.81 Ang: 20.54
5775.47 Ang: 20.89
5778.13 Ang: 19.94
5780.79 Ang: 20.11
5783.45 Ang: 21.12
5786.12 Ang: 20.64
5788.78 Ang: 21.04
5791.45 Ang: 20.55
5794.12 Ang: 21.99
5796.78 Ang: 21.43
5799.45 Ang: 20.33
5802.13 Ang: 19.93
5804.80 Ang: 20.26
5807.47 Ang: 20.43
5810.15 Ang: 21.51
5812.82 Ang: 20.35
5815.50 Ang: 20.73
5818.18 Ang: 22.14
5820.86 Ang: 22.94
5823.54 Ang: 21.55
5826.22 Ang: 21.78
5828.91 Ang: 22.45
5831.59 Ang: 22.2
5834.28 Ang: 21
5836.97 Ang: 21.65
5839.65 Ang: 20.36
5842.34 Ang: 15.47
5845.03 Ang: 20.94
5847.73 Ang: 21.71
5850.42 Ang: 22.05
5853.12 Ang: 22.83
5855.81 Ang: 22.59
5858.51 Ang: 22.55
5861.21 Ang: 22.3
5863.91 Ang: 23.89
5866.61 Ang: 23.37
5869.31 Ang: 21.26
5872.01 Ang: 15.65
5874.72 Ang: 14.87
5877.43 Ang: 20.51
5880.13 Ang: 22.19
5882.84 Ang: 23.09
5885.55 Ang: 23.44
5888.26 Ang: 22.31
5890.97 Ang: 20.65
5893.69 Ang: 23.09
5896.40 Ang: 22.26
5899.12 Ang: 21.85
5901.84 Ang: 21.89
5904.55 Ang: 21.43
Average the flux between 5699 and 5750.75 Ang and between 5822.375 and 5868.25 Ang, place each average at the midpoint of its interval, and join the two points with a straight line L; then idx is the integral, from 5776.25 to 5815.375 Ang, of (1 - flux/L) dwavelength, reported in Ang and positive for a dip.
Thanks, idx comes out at 1.4 Ang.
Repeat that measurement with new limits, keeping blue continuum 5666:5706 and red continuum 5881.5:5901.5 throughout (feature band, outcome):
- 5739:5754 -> 0.7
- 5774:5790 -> 1.1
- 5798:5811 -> 1.0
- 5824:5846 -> 1.4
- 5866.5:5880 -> 2.0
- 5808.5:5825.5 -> 0.5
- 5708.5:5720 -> 0.3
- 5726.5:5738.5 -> 0.3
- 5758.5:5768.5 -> 0.2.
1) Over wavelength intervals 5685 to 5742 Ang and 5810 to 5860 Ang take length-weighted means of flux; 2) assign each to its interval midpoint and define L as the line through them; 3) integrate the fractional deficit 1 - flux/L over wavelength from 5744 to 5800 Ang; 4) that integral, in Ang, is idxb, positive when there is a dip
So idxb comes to 1.0 Ang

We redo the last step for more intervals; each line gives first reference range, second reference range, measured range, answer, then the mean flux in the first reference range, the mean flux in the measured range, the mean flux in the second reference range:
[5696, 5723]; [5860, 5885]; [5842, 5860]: -0.5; 21.3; 21.5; 20.9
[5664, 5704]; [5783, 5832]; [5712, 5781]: 1.7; 21.9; 21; 21.2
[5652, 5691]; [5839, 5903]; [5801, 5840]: 0.4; 22.1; 21.3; 21.3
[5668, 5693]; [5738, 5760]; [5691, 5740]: 0.4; 22.1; 21.3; 20.9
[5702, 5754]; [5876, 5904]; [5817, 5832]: -0.3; 21.1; 22.2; 22.1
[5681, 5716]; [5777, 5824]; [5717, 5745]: 0.5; 21.7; 21.1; 20.9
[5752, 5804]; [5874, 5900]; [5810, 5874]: -0.1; 20.9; 21.3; 21.6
